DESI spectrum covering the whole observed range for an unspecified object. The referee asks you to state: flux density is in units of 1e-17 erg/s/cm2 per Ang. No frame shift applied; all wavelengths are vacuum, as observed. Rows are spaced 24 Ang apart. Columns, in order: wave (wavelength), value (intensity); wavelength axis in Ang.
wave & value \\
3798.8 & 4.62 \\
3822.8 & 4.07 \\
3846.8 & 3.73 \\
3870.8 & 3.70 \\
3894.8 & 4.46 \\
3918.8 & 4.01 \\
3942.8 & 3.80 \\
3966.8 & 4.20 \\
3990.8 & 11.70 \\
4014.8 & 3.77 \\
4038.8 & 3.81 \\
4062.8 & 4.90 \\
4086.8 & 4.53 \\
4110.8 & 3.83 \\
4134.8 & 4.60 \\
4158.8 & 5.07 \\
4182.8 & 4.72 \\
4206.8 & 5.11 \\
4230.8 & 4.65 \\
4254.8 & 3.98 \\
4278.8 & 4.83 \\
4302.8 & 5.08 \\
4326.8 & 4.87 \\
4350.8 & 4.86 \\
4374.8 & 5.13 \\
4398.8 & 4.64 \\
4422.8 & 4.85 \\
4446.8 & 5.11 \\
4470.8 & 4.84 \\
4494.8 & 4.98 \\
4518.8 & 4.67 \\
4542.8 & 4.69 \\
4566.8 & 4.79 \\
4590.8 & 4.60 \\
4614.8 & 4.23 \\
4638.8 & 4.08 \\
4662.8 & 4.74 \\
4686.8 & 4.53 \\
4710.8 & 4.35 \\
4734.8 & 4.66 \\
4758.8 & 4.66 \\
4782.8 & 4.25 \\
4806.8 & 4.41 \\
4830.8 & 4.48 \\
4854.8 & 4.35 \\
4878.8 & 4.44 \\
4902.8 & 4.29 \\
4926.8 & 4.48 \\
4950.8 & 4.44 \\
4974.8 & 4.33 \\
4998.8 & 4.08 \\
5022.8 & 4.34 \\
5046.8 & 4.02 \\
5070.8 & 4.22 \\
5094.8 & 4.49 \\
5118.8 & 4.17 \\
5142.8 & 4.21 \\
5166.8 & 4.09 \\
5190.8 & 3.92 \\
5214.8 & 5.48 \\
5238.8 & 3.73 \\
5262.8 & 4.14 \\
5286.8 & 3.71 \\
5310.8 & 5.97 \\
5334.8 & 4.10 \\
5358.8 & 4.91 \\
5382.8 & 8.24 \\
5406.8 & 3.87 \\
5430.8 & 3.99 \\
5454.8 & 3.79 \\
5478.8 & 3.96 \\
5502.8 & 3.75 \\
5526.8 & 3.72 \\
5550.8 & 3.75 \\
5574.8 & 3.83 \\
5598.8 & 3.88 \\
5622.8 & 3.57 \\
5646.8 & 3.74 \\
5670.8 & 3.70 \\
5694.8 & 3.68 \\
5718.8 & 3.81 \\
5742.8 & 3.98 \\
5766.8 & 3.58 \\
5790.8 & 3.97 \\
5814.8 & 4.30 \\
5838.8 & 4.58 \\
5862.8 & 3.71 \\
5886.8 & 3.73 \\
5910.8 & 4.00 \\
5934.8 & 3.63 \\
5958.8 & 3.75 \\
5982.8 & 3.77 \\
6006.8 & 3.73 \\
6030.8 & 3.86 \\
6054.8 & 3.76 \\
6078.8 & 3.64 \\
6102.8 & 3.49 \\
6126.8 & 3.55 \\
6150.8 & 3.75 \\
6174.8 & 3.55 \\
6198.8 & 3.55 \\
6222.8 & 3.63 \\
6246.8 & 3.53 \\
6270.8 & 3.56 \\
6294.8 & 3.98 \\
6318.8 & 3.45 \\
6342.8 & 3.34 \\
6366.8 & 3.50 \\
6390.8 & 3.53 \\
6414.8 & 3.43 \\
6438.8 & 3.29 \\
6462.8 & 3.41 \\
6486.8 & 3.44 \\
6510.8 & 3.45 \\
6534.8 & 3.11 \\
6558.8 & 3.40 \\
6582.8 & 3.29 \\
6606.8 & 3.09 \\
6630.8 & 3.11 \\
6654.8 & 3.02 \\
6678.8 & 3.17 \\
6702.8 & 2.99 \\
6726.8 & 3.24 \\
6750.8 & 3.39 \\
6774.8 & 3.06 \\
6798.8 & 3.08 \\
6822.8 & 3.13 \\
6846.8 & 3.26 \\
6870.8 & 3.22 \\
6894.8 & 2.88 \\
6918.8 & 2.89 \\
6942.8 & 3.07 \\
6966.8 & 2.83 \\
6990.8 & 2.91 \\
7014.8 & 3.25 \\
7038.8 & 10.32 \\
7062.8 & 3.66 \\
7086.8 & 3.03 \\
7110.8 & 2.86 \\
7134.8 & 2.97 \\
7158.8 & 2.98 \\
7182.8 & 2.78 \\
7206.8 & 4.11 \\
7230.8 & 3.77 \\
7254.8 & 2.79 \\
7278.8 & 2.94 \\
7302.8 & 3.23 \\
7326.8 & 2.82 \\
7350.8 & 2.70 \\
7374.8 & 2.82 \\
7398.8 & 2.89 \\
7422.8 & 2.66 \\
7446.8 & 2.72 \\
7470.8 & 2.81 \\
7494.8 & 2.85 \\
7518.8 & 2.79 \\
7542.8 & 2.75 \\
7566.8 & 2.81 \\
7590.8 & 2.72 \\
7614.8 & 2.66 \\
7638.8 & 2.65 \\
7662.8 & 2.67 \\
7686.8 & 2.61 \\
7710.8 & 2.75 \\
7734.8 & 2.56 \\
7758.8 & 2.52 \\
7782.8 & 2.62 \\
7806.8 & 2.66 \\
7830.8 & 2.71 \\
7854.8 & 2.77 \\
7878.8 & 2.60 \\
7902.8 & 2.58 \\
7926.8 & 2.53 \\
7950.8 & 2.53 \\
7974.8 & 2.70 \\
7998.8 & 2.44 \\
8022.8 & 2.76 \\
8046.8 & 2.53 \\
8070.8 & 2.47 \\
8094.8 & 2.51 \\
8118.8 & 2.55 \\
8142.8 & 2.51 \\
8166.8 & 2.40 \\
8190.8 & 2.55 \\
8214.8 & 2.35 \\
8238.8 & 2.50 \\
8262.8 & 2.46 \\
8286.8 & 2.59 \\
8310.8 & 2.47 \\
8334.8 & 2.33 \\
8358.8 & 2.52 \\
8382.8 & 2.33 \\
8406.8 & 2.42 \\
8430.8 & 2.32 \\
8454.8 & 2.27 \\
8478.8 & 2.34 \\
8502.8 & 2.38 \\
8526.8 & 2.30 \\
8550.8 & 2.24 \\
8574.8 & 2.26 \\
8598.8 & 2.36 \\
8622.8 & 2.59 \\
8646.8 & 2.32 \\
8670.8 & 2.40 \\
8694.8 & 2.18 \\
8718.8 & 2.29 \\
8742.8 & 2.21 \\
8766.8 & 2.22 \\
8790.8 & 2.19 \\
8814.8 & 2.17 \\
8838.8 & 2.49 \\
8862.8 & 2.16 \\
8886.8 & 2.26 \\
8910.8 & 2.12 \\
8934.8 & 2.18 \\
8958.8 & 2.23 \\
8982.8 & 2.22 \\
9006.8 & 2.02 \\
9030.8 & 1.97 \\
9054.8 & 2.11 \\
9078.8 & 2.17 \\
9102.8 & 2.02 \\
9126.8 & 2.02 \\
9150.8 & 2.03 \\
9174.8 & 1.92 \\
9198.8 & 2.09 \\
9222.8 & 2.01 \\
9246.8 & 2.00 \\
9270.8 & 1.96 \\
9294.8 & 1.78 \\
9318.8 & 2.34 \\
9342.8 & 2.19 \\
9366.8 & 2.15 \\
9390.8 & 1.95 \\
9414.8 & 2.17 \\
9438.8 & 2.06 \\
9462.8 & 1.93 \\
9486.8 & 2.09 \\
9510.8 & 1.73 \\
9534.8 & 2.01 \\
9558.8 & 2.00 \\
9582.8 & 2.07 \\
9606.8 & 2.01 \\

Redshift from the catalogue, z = 0.07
